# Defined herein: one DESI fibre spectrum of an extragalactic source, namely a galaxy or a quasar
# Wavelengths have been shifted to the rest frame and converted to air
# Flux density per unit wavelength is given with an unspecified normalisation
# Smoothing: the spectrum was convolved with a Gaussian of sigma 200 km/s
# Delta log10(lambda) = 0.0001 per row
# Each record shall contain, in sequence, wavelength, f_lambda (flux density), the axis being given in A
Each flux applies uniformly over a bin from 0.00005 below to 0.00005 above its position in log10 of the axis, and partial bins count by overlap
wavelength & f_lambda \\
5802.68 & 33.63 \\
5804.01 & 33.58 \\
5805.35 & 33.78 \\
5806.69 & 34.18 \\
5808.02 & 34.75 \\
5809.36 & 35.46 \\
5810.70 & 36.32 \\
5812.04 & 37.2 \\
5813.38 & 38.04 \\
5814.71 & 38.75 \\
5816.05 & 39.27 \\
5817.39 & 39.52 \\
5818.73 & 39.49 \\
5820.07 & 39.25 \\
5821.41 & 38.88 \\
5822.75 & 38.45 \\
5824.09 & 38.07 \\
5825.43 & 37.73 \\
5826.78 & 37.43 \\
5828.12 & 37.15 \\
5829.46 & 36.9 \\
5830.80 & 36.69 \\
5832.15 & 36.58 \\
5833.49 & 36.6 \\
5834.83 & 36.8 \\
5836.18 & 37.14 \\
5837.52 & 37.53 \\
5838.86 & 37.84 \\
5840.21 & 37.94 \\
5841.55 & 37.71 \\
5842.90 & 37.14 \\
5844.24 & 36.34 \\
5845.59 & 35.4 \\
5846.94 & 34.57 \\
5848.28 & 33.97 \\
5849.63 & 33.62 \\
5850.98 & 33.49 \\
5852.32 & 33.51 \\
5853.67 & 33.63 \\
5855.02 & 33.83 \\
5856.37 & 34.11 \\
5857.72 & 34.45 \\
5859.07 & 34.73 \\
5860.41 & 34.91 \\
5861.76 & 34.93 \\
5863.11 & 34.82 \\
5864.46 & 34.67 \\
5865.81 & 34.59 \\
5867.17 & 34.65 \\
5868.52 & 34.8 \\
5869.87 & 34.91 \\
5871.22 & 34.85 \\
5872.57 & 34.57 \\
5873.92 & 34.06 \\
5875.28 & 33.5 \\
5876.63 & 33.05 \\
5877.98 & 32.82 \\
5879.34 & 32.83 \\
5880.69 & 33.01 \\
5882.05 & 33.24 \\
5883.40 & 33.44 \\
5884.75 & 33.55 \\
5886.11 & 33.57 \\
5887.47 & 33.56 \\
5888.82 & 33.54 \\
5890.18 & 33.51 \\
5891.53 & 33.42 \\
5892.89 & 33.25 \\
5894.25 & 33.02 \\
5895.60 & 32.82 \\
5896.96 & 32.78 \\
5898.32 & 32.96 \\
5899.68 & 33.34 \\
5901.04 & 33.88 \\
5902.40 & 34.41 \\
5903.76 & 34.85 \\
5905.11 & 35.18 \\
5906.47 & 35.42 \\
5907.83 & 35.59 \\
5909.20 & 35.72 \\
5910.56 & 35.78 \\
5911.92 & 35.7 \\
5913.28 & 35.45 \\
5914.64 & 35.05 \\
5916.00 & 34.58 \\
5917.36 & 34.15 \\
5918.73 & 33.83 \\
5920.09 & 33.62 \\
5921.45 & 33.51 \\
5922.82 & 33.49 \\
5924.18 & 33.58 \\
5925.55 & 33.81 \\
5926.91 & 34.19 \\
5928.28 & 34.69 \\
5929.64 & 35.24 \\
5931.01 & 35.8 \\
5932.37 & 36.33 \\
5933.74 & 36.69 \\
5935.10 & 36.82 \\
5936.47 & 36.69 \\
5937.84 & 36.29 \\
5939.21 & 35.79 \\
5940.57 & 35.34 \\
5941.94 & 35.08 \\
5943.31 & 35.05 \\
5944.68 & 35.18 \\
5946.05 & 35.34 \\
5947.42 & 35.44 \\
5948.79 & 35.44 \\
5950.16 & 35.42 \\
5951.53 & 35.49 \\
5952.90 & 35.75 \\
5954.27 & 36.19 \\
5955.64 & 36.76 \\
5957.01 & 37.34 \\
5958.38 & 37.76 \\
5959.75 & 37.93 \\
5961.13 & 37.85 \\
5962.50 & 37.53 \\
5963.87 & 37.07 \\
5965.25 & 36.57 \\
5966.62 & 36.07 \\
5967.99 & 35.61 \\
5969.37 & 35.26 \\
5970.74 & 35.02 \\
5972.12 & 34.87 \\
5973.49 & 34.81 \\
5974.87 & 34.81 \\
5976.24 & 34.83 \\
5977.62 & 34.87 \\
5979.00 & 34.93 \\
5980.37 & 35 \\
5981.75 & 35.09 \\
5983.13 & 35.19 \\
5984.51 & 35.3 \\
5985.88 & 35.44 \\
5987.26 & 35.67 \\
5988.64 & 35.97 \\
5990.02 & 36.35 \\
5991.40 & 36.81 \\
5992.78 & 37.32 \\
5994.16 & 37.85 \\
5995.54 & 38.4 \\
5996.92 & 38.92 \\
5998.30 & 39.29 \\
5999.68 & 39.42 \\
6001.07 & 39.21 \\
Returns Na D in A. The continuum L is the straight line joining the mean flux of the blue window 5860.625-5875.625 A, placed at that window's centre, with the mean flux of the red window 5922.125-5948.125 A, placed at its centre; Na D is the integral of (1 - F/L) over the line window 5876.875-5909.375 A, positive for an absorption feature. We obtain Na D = 1.1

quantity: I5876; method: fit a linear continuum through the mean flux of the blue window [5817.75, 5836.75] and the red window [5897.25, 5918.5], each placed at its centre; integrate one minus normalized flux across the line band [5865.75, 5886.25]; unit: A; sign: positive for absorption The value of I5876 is 1.2 A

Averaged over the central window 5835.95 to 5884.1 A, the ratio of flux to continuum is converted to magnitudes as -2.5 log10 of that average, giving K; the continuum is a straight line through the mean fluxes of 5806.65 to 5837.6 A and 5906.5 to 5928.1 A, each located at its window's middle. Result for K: 0.05 mag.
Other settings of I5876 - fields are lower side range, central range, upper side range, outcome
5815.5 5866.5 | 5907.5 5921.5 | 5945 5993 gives 0.47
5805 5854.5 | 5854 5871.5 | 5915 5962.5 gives 0.83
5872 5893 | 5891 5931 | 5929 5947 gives 0.42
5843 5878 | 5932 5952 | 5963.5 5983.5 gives -0.40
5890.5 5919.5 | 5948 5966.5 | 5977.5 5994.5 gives -0.72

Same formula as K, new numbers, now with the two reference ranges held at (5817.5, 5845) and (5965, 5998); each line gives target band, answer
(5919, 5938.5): 0.04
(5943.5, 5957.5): 0.01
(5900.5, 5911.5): 0.05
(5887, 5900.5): 0.11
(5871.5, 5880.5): 0.11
